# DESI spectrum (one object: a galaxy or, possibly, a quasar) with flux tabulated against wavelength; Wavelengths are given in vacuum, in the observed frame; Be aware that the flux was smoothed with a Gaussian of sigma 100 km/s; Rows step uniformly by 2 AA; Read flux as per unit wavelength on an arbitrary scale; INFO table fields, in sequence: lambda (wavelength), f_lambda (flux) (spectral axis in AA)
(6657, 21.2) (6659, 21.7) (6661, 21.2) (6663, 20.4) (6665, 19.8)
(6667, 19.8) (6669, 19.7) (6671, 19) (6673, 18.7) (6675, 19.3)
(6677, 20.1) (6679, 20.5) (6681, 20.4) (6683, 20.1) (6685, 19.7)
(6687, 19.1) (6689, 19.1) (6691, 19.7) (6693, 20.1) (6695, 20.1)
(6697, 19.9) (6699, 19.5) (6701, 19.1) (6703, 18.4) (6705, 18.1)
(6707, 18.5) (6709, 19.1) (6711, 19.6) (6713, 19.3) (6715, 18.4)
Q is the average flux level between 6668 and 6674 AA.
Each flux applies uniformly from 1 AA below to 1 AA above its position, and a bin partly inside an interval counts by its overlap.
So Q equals 19.1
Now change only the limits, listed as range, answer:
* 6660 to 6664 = 20.8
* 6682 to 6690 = 19.5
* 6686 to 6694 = 19.5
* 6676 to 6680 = 20.3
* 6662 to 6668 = 20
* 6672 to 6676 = 19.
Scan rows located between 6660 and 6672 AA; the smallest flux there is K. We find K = 19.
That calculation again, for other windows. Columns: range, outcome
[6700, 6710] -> 18.1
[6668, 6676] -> 18.7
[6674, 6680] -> 19.3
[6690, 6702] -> 19.1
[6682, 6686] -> 19.7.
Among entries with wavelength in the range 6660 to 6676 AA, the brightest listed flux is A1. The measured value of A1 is 21.2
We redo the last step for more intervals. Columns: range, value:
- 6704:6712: 19.6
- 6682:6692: 20.1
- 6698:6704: 19.5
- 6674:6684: 20.5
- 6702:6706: 18.4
